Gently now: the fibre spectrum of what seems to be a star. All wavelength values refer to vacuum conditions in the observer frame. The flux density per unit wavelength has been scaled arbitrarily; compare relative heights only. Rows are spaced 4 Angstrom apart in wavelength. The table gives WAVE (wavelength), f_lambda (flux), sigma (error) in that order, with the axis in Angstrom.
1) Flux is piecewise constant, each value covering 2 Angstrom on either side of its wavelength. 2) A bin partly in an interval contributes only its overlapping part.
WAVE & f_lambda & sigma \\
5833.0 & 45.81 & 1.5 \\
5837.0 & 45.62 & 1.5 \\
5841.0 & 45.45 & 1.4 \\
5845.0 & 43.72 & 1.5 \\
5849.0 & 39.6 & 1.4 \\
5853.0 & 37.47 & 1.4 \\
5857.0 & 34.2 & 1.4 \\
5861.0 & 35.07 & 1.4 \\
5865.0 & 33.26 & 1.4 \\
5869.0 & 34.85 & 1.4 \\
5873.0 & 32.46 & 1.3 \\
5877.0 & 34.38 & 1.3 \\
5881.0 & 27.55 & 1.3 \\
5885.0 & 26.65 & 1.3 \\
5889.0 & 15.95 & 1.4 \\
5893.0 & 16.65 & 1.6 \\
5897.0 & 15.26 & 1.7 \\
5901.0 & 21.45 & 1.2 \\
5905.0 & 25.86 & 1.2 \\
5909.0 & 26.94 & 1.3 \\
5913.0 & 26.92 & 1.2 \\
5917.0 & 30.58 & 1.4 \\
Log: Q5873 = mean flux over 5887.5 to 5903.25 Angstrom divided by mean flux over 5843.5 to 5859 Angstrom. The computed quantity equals 0.5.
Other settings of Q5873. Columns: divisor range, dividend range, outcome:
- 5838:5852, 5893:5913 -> 0.52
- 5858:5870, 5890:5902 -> 0.50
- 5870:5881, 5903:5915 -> 0.82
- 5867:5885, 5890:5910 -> 0.65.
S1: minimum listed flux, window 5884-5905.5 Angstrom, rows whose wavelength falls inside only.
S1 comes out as 15.26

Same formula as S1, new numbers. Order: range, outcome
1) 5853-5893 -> 15.95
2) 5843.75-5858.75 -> 34.2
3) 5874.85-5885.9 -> 26.65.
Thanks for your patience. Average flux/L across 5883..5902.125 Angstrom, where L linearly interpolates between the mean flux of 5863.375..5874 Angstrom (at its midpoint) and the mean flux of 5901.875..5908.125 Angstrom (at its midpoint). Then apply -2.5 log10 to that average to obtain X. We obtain 0.42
